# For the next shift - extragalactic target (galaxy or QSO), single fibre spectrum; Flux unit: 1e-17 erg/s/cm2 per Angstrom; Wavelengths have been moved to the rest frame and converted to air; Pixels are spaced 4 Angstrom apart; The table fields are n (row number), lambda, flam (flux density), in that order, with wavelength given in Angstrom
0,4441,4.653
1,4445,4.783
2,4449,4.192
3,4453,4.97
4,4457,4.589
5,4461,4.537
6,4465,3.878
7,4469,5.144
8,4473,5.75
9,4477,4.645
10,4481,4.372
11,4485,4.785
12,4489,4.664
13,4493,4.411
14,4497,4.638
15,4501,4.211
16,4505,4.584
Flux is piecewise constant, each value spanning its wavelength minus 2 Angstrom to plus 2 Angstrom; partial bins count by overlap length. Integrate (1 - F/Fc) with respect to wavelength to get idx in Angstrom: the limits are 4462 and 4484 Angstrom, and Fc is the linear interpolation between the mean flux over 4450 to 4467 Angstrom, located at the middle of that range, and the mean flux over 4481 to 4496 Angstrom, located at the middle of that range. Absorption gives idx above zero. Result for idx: -1.1 Angstrom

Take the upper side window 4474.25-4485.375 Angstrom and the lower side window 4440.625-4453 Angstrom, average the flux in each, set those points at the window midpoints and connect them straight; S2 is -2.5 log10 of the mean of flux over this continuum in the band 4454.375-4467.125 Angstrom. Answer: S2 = 0.06 mag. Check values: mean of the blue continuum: 4.6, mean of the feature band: 4.37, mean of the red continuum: 4.65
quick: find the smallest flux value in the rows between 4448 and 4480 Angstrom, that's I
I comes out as 3.878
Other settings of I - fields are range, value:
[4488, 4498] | 4.411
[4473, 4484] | 4.372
